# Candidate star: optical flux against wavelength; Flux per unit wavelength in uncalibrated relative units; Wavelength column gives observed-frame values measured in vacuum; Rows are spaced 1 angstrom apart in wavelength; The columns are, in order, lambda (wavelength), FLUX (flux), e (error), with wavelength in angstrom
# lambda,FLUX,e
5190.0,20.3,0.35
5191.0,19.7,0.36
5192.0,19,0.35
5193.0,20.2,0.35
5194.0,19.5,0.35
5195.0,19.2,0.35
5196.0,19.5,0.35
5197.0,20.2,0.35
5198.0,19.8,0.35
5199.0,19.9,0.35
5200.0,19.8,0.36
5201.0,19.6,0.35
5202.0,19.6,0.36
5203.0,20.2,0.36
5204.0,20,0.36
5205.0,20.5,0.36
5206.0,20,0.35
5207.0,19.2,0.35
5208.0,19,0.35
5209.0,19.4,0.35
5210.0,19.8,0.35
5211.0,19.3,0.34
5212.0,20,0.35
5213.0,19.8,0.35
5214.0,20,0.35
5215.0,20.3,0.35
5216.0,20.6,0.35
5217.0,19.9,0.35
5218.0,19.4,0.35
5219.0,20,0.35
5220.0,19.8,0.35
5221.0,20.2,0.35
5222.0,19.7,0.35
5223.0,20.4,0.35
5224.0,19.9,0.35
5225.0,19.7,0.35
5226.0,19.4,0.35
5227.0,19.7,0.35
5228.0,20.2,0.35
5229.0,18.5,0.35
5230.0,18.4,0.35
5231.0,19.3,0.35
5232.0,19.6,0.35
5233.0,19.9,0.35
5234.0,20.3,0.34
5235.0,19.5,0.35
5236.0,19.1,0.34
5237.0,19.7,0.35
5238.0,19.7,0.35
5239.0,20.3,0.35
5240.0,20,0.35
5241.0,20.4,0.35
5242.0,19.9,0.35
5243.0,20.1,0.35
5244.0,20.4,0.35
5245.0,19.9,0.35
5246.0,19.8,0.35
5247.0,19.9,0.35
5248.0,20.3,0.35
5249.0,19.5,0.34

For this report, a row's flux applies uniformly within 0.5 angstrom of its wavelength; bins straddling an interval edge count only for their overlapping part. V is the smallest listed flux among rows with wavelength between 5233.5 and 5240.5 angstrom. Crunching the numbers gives 19.1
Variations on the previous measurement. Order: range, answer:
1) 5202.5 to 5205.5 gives 20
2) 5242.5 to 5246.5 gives 19.8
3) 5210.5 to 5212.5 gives 19.3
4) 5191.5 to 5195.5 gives 19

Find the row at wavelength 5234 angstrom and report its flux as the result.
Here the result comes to 20.3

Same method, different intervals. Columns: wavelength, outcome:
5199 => 19.9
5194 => 19.5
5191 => 19.7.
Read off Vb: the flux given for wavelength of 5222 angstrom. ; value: 19.7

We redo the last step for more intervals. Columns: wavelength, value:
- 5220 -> 19.8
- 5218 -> 19.4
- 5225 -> 19.7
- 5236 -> 19.1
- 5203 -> 20.2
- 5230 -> 18.4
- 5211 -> 19.3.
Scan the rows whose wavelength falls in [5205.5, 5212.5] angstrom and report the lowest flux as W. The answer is 19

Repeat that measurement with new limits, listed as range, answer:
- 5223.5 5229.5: 18.5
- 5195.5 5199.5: 19.5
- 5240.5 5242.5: 19.9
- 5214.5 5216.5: 20.3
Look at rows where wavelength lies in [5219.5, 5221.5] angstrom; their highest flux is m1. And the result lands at 20.2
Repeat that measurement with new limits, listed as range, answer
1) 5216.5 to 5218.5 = 19.9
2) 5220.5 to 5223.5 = 20.4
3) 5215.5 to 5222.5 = 20.6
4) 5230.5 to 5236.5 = 20.3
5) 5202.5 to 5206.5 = 20.5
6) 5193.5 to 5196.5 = 19.5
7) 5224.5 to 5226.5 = 19.7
